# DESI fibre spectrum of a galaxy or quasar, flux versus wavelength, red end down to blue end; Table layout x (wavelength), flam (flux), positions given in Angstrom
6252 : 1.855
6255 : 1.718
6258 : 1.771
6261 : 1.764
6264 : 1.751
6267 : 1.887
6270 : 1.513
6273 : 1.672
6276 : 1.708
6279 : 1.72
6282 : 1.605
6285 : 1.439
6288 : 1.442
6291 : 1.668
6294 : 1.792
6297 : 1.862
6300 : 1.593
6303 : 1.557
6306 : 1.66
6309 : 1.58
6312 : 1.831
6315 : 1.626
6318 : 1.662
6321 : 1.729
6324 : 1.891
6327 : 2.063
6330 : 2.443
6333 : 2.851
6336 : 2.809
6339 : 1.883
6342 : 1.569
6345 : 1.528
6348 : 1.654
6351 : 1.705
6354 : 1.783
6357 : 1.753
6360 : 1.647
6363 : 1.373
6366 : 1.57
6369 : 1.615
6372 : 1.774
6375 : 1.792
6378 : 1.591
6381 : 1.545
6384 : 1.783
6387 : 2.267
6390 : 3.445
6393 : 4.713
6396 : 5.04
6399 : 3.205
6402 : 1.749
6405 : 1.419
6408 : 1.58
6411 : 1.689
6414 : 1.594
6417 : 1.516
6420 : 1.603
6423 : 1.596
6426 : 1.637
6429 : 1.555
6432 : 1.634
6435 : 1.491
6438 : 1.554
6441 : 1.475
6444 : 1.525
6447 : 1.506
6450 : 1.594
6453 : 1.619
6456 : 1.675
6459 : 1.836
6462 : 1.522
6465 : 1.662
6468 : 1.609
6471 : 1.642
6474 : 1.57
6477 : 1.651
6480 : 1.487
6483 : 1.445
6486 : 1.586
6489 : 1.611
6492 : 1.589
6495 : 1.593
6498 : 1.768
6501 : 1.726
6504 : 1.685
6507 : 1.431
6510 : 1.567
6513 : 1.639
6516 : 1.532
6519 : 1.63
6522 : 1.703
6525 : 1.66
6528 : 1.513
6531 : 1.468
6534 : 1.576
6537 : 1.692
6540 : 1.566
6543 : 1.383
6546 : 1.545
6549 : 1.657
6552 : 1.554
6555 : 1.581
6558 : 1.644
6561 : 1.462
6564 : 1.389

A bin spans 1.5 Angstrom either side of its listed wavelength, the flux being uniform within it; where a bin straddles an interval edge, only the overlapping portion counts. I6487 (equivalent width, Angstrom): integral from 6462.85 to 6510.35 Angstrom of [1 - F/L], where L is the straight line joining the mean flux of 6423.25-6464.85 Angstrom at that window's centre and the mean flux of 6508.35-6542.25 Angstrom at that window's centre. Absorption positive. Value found -0.3 Angstrom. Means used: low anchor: 1.59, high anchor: 1.59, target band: 1.6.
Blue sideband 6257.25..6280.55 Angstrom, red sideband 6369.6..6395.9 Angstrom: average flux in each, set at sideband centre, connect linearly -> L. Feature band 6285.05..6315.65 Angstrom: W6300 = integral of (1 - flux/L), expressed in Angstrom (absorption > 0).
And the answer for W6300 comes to 4.4 Angstrom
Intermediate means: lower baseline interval 1.72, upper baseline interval 2.48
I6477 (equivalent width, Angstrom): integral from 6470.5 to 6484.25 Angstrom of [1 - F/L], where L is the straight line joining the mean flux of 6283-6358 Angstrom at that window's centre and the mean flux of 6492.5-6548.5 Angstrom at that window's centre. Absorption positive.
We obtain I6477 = 0.7 Angstrom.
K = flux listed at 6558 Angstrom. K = 1.644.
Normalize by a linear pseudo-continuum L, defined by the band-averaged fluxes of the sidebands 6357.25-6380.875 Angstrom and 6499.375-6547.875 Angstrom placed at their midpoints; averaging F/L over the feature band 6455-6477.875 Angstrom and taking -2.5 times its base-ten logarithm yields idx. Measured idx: -0.031 mag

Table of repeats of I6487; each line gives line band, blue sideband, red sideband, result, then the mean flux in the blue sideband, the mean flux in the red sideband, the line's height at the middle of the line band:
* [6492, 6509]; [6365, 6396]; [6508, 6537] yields 0.75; 2.36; 1.59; 1.71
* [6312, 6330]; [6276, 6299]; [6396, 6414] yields -0.54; 1.65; 2.16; 1.8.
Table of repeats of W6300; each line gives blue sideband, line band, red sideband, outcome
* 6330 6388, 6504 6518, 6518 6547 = 0.38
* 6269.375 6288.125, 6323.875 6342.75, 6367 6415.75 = -3.26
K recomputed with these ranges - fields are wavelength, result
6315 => 1.626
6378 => 1.591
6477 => 1.651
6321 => 1.729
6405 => 1.419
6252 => 1.855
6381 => 1.545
